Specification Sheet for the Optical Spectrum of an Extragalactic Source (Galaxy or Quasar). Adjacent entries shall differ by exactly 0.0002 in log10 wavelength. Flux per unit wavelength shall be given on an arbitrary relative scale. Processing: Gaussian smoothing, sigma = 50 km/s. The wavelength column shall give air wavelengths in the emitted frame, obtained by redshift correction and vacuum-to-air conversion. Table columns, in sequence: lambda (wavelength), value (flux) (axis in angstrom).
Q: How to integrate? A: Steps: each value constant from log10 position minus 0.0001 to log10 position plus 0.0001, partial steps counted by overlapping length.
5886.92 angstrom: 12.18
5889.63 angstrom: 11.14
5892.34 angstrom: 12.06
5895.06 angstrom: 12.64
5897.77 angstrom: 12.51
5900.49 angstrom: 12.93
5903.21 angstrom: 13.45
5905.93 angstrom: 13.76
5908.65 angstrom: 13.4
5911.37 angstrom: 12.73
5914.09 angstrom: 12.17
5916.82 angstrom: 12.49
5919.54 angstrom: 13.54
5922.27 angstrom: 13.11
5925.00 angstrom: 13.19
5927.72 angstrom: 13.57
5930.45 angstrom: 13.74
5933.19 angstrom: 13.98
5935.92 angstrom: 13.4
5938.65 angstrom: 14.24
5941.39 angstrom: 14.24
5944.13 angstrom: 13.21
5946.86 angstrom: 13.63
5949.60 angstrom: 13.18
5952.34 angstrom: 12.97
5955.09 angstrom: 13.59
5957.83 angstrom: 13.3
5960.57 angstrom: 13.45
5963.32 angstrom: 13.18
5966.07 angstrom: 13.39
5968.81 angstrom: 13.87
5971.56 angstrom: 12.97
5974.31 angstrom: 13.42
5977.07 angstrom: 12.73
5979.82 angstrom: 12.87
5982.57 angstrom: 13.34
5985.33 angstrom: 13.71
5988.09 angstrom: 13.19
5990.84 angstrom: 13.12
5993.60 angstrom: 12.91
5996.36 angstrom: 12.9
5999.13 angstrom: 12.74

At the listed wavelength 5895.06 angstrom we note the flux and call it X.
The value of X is 12.64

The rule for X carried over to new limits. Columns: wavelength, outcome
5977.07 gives 12.73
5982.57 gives 13.34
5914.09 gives 12.17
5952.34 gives 12.97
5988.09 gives 13.19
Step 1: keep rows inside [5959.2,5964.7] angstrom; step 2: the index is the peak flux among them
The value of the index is 13.45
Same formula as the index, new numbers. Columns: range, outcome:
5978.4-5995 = 13.71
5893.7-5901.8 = 12.93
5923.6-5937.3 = 13.98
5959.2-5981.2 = 13.87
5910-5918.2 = 12.73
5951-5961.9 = 13.59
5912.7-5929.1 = 13.57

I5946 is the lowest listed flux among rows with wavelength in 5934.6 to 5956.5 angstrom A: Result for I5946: 12.97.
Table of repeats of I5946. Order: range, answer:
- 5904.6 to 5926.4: 12.17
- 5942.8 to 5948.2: 13.21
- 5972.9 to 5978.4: 12.73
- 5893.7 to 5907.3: 12.51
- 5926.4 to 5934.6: 13.57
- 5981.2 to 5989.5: 13.19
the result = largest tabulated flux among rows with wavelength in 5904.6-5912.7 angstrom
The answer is 13.76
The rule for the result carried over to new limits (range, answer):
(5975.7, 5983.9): 13.34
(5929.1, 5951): 14.24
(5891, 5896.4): 12.64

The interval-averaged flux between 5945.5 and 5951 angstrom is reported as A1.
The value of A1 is 13.4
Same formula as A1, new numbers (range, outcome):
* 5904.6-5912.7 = 13.3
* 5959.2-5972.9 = 13.4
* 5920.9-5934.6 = 13.5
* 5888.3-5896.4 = 11.9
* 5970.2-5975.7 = 13.2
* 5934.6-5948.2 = 13.7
